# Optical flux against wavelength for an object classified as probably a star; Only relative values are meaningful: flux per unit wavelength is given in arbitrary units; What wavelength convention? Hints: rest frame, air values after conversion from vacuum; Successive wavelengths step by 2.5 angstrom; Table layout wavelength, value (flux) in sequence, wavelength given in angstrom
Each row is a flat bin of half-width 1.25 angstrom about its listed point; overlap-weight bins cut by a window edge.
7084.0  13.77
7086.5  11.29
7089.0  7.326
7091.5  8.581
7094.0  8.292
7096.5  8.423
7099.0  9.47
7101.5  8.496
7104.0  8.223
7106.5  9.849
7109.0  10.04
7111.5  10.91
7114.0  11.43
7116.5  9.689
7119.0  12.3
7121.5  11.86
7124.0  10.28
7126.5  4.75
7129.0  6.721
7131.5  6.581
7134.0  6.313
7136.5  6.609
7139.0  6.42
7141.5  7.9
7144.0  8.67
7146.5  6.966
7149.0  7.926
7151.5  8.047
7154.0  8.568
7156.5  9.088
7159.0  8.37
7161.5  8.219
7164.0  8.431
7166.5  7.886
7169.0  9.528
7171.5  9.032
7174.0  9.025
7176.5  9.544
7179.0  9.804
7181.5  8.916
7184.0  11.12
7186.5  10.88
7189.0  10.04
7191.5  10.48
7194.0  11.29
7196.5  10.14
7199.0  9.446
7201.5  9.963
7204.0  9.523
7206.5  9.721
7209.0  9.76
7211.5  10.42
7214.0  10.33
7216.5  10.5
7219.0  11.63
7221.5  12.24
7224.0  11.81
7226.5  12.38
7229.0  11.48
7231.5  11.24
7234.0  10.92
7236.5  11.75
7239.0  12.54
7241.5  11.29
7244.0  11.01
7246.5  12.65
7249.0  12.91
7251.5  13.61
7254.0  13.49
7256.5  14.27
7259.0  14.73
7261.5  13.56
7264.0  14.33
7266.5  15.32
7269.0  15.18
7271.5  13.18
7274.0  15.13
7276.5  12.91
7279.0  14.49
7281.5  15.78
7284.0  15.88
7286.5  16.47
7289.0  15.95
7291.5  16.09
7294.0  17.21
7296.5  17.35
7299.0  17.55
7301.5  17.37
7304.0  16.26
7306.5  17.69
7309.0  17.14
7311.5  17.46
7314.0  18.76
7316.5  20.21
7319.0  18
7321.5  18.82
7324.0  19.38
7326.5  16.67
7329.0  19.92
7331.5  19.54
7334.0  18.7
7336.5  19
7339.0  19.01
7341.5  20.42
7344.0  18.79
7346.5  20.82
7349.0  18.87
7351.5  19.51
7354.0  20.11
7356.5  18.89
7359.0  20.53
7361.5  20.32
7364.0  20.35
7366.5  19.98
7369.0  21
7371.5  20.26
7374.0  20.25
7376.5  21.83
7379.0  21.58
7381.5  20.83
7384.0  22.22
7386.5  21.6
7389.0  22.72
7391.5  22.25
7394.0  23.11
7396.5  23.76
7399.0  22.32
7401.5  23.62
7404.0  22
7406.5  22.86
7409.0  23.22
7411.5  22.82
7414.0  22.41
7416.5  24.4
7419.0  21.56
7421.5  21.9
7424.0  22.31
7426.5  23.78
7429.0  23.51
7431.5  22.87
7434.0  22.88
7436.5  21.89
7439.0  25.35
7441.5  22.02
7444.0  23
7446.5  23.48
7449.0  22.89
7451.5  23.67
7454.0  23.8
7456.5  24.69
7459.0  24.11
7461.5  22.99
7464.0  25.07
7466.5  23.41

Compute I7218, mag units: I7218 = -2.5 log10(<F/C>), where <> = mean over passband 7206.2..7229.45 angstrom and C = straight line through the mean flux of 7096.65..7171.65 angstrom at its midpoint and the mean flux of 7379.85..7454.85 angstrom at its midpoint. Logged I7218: 0.16 mag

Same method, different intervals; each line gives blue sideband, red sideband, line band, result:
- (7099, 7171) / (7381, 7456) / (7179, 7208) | 0.14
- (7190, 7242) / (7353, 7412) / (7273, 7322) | -0.04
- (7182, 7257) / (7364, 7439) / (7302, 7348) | -0.06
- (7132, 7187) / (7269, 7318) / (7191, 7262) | 0.08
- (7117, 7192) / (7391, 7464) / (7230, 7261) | 0.08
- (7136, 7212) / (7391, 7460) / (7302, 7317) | -0.07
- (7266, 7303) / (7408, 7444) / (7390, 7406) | -0.07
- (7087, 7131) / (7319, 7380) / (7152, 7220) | 0.29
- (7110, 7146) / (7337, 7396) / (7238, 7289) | 0.11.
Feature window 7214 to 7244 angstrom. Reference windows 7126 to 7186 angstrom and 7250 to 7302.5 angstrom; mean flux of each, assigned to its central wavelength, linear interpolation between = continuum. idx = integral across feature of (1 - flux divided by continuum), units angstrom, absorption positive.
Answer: 2.2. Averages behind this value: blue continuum 8.18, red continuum 15.2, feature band 11.5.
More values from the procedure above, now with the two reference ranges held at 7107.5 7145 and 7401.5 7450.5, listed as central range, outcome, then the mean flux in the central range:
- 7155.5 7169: 2.5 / 8.49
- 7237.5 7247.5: 1.7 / 11.8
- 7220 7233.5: 1.7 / 11.8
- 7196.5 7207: 2.2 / 9.72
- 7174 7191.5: 2.1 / 10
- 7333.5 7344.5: -0.3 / 19.2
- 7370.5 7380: -0.2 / 21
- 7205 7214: 1.9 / 10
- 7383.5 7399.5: -1.0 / 22.6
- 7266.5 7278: 1.0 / 14.2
